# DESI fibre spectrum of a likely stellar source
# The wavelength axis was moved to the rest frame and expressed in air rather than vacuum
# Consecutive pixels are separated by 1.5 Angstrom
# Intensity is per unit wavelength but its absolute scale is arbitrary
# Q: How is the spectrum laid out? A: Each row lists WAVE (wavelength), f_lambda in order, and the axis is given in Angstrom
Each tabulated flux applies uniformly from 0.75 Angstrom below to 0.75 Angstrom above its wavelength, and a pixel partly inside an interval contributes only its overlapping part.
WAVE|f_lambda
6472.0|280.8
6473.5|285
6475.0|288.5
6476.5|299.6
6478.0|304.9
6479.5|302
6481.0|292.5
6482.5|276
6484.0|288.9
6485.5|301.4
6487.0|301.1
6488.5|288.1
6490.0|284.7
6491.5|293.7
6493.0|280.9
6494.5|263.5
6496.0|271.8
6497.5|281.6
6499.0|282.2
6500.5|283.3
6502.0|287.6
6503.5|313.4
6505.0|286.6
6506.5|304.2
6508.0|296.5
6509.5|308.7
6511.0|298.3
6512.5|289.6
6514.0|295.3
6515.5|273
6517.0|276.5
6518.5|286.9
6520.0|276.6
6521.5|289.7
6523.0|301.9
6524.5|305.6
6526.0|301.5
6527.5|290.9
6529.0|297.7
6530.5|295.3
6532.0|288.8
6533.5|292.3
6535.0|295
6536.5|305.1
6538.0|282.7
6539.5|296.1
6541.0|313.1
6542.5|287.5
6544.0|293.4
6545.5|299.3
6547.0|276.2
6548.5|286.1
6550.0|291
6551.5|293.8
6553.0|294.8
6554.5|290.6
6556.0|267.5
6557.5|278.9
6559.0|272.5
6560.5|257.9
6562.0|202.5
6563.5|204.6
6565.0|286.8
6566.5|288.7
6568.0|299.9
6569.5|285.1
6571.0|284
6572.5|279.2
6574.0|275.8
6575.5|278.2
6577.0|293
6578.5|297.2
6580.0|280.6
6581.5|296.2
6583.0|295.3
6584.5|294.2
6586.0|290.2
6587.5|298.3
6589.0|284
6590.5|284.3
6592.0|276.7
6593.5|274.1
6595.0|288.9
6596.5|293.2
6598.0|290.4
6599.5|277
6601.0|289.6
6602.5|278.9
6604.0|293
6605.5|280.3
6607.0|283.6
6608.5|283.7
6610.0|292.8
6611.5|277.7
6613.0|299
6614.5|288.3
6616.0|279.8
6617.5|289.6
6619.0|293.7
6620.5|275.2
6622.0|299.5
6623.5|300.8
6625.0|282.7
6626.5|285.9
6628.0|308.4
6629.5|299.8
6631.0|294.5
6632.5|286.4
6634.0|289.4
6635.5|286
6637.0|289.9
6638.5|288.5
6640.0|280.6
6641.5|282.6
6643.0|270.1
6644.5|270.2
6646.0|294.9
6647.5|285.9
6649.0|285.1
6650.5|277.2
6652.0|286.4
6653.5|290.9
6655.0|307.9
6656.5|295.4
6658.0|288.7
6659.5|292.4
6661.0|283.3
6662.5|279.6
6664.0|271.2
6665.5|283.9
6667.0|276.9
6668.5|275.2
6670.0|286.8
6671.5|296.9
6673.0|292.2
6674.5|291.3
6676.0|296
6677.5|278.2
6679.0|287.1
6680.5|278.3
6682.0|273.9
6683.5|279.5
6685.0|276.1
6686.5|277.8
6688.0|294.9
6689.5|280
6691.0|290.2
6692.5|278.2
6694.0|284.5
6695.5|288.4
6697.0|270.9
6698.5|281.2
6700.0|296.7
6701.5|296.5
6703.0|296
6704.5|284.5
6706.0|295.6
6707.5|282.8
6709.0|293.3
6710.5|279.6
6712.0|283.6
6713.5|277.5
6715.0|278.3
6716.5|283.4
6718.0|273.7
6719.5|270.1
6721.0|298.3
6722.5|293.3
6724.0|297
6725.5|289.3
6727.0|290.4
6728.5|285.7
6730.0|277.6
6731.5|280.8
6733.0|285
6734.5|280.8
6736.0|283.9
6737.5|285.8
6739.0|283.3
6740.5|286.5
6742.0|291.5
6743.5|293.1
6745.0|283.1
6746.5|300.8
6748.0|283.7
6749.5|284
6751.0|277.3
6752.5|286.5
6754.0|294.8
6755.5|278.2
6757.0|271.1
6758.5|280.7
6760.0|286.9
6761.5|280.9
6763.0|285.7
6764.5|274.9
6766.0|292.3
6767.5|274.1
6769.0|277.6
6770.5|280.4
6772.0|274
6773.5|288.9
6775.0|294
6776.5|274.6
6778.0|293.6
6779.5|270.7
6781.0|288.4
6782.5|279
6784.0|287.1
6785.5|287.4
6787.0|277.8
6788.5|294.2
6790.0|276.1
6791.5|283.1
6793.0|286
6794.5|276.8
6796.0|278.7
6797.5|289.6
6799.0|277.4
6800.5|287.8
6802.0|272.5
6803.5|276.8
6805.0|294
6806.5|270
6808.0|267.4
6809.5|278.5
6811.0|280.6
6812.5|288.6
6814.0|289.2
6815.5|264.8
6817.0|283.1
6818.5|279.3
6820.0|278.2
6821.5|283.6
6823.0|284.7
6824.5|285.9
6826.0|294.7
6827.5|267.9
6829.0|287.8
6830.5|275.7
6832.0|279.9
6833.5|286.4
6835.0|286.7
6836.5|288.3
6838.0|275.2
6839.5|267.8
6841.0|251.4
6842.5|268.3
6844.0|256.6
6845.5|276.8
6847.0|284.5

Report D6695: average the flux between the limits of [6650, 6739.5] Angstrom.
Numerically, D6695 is 285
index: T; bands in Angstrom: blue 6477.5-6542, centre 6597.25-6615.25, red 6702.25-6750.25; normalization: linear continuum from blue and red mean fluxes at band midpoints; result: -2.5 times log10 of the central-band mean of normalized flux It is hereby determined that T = 0.01 mag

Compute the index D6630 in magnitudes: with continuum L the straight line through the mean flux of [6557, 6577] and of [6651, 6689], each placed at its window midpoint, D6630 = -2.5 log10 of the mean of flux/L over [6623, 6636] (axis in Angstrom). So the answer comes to -0.05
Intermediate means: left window 270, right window 286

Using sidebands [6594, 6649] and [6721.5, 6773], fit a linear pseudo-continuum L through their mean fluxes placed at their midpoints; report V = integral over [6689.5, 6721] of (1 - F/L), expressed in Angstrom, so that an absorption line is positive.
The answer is 0.1 Angstrom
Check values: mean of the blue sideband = 287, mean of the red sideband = 285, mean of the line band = 284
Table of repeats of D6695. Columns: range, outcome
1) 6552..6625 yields 283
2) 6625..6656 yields 288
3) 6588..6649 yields 287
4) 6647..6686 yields 285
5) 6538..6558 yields 290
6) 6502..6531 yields 294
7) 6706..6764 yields 285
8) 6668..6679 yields 288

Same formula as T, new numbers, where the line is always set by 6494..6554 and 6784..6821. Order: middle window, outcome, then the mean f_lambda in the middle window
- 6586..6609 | 0.01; 285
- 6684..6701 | 0.01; 284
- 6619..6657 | -0.01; 289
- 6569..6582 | 0.02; 285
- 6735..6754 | -0.01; 287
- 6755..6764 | 0.01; 280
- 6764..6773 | 0.01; 279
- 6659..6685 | 0.01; 283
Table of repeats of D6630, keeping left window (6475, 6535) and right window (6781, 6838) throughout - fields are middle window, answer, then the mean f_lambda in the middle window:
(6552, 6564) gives 0.11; 261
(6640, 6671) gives 0.01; 284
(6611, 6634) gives -0.01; 291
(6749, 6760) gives 0.01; 282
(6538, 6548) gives -0.01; 293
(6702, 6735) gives 0.00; 285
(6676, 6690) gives 0.02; 281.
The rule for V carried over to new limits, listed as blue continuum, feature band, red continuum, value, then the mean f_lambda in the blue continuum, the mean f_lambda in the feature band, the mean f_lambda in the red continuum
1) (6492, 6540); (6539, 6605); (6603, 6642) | 1.5 Angstrom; 291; 283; 289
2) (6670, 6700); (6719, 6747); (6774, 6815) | -0.4 Angstrom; 284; 287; 282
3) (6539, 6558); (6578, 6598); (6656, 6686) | 0.0 Angstrom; 290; 289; 284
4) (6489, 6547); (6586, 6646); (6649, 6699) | 0.0 Angstrom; 291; 287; 285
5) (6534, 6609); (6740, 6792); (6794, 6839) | -0.4 Angstrom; 284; 284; 281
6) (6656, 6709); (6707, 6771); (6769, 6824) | -0.2 Angstrom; 285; 284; 282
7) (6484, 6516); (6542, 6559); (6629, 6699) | 0.1 Angstrom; 290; 287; 285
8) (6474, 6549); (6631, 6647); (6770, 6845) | 0.1 Angstrom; 292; 284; 280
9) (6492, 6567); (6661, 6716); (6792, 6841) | -0.3 Angstrom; 286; 284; 280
